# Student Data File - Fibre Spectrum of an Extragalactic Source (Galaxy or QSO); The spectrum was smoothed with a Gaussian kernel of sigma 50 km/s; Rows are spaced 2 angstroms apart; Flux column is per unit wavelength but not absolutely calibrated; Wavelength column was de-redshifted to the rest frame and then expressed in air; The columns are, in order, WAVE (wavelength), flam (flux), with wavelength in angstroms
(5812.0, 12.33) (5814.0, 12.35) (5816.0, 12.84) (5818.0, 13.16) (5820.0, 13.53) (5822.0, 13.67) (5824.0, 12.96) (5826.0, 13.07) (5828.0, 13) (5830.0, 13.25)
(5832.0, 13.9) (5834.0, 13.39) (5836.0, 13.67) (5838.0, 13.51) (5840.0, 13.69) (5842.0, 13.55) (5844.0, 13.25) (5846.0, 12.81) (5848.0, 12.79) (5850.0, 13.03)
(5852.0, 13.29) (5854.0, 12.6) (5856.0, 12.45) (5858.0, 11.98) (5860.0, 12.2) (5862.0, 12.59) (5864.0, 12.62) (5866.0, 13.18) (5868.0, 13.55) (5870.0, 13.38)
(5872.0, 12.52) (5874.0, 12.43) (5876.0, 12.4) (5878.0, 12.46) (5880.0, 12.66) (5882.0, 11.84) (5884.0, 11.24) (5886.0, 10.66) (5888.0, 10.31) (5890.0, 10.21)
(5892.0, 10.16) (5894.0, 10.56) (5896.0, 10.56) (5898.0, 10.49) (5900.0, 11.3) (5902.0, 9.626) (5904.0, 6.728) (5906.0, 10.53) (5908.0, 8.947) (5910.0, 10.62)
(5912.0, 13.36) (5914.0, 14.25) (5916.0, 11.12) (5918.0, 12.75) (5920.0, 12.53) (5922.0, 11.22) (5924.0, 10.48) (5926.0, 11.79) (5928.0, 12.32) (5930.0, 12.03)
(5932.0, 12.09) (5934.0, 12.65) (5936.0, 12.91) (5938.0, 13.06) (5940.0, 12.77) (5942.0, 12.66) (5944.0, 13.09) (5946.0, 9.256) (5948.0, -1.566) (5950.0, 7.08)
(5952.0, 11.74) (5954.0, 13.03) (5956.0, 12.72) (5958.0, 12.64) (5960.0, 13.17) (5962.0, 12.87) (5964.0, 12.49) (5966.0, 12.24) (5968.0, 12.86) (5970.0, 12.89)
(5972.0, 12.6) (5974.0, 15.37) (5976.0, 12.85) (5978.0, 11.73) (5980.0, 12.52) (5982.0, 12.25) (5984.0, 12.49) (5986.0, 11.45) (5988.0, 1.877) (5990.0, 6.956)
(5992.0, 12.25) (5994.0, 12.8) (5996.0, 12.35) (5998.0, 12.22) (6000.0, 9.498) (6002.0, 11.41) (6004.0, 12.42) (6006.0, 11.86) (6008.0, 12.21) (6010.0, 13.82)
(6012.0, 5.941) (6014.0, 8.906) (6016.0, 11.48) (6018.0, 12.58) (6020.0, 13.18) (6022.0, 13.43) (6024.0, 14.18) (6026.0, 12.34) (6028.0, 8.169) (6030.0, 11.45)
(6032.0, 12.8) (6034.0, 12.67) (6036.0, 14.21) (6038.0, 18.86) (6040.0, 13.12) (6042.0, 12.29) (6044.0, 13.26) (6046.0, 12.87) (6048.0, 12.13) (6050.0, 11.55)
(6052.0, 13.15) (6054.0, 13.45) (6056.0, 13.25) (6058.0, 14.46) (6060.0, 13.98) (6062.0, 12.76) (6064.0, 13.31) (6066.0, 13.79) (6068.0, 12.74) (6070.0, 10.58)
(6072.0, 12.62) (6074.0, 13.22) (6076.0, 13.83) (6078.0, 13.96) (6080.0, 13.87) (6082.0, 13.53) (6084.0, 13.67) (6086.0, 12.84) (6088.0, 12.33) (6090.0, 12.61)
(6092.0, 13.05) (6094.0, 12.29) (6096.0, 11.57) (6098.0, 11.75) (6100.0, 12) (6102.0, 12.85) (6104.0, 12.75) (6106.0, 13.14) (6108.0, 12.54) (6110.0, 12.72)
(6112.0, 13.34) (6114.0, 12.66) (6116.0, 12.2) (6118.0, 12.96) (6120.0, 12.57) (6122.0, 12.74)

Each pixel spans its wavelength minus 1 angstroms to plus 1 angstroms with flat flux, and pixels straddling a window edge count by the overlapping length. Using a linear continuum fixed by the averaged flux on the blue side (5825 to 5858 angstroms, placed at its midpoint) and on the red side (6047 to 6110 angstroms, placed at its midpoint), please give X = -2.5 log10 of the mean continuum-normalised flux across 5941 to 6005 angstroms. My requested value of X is 0.16 mag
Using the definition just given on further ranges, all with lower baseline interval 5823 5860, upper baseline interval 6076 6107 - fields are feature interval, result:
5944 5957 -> 0.39 mag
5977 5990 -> 0.27 mag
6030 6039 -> -0.11 mag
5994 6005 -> 0.11 mag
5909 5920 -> 0.05 mag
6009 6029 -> 0.14 mag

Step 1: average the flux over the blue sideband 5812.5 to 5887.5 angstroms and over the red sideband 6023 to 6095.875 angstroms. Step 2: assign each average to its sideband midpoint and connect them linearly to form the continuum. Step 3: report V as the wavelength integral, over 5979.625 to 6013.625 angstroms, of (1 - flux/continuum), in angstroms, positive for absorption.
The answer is 5.7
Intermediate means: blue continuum 12.8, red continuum 13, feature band 10.8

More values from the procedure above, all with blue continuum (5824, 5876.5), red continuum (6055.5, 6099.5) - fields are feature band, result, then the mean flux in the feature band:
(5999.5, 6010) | 1.0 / 11.8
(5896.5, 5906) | 2.4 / 9.69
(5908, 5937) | 2.1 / 12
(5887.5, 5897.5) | 2.0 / 10.4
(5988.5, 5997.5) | 1.6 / 10.6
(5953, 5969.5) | 0.3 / 12.8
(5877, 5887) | 0.9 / 11.8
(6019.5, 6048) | -0.1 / 13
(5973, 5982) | 0.0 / 13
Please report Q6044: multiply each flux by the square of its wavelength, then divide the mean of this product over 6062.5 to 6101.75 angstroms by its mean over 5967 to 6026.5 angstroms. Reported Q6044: 1.13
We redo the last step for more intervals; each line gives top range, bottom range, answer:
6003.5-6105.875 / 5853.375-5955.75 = 1.17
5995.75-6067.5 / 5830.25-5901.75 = 1.07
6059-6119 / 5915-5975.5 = 1.14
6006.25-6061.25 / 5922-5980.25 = 1.10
